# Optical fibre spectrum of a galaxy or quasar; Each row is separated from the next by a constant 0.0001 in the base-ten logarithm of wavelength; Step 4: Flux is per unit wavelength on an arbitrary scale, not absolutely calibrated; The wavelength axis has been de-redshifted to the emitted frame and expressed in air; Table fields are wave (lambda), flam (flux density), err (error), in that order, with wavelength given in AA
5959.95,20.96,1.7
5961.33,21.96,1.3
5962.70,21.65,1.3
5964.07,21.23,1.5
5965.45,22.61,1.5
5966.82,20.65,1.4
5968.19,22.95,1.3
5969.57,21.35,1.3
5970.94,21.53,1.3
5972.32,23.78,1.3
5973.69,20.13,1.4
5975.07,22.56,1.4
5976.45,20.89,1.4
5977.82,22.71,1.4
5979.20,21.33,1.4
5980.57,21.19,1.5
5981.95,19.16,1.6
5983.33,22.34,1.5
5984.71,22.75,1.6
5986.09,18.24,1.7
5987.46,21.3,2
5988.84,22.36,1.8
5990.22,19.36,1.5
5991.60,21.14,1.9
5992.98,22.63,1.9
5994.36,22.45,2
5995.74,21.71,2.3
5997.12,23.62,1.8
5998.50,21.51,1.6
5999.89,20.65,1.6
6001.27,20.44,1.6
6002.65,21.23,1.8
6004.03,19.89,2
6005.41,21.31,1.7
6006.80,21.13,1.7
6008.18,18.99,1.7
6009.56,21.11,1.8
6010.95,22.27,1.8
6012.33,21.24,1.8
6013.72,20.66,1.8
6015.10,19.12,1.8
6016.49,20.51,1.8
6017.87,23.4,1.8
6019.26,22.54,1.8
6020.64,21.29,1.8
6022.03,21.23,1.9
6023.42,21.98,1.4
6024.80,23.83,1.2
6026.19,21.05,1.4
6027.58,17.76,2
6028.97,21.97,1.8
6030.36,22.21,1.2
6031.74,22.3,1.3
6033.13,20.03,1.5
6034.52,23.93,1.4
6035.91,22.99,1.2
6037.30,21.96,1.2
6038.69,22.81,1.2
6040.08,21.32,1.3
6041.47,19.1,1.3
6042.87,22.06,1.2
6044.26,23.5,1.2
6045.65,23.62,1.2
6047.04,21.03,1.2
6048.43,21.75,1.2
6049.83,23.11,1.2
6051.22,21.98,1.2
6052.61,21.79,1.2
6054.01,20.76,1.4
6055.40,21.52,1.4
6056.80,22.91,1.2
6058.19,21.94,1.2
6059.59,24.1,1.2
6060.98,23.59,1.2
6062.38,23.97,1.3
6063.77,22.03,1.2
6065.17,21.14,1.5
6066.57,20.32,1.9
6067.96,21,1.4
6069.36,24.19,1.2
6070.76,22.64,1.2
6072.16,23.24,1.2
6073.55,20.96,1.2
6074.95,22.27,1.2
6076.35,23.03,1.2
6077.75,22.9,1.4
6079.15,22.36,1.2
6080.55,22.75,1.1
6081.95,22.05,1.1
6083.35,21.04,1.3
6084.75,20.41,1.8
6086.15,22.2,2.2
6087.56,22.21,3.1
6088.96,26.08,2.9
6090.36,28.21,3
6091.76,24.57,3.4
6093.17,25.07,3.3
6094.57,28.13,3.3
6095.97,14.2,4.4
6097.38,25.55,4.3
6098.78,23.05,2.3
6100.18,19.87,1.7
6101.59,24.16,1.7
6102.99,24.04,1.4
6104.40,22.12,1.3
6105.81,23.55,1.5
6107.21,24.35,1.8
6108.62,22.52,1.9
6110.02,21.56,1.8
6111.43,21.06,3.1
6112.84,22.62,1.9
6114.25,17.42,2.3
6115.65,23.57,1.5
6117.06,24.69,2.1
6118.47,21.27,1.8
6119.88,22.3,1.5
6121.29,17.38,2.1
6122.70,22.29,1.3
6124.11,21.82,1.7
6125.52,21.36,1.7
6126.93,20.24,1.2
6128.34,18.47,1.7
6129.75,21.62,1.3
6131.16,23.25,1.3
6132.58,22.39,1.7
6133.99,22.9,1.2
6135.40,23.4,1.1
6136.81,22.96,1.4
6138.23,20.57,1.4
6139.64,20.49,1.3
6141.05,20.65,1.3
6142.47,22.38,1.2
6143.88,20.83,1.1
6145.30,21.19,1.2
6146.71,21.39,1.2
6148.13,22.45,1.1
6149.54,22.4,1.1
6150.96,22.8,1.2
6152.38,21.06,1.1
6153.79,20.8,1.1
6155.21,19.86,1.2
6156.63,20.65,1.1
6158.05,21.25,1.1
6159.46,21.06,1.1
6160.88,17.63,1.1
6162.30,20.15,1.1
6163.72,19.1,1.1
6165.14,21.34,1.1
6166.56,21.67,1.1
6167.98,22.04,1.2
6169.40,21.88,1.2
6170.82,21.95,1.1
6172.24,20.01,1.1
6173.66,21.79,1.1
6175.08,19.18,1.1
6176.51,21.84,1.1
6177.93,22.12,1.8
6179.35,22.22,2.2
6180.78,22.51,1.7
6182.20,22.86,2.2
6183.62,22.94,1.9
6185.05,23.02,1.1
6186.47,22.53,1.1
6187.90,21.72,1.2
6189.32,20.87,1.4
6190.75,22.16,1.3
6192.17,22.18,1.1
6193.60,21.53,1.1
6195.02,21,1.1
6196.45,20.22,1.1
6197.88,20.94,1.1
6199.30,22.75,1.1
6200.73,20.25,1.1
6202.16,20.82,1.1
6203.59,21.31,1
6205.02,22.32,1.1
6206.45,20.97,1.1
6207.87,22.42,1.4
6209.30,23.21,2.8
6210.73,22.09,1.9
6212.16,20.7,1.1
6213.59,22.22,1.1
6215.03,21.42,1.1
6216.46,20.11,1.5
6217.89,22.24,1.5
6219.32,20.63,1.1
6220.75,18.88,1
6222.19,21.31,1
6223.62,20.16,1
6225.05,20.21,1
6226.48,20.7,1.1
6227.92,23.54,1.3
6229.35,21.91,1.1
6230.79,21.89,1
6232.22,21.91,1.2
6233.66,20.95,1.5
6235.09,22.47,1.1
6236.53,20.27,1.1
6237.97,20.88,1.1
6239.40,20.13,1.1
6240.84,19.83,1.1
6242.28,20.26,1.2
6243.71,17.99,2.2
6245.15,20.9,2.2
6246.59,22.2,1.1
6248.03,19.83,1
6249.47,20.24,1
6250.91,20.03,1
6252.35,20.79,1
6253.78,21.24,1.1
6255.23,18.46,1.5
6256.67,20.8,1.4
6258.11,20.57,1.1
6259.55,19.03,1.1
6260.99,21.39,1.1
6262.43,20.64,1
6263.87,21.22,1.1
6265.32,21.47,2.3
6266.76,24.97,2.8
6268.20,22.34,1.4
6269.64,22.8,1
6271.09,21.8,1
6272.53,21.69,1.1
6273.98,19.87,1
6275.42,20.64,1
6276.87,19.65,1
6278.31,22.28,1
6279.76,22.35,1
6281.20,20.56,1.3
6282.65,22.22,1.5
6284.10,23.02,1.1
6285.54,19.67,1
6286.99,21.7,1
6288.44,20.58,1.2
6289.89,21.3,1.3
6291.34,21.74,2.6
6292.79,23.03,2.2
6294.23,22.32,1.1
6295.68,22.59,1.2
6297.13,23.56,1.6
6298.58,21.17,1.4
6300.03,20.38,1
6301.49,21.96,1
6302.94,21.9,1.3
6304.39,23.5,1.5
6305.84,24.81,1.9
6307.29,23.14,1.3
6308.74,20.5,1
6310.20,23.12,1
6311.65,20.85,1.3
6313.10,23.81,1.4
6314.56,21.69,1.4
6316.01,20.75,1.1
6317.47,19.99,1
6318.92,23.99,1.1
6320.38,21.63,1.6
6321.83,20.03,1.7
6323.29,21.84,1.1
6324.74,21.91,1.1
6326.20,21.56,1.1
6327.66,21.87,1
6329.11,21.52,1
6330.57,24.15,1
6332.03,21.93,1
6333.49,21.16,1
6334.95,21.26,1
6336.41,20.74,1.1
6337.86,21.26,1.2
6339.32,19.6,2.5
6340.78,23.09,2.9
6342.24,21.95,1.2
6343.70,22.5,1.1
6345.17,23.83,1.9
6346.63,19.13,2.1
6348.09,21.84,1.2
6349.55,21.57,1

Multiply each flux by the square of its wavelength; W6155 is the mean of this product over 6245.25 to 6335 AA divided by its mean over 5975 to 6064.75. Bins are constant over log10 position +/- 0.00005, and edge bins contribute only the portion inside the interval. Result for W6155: 1.1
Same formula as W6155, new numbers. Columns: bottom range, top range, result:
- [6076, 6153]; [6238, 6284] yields 0.99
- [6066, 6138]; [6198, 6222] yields 0.99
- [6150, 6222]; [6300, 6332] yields 1.08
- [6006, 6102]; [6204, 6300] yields 1.02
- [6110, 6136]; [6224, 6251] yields 1.00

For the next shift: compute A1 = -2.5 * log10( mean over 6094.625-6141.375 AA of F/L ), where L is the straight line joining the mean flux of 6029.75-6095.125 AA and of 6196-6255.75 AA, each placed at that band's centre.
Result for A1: 0.01 mag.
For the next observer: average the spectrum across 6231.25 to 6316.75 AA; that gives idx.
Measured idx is 21.4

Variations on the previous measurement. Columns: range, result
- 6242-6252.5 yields 20.3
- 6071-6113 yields 22.9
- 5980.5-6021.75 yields 21.2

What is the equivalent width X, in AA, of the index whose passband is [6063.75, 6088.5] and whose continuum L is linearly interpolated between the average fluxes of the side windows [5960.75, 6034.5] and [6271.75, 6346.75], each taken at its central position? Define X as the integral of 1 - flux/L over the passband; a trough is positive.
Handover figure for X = -0.7 AA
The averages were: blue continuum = 21.4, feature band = 22.1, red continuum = 21.8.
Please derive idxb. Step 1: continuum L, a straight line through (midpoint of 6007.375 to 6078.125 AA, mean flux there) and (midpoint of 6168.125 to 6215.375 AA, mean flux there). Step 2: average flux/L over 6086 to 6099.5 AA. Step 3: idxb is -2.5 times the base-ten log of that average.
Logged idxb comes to -0.10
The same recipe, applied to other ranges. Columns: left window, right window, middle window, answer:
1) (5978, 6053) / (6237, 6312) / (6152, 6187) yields 0.01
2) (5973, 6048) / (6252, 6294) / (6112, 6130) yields 0.01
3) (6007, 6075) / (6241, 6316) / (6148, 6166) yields 0.05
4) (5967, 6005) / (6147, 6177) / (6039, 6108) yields -0.07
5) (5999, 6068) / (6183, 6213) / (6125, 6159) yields 0.01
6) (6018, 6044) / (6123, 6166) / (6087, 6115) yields -0.08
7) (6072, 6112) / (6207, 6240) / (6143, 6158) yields 0.04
